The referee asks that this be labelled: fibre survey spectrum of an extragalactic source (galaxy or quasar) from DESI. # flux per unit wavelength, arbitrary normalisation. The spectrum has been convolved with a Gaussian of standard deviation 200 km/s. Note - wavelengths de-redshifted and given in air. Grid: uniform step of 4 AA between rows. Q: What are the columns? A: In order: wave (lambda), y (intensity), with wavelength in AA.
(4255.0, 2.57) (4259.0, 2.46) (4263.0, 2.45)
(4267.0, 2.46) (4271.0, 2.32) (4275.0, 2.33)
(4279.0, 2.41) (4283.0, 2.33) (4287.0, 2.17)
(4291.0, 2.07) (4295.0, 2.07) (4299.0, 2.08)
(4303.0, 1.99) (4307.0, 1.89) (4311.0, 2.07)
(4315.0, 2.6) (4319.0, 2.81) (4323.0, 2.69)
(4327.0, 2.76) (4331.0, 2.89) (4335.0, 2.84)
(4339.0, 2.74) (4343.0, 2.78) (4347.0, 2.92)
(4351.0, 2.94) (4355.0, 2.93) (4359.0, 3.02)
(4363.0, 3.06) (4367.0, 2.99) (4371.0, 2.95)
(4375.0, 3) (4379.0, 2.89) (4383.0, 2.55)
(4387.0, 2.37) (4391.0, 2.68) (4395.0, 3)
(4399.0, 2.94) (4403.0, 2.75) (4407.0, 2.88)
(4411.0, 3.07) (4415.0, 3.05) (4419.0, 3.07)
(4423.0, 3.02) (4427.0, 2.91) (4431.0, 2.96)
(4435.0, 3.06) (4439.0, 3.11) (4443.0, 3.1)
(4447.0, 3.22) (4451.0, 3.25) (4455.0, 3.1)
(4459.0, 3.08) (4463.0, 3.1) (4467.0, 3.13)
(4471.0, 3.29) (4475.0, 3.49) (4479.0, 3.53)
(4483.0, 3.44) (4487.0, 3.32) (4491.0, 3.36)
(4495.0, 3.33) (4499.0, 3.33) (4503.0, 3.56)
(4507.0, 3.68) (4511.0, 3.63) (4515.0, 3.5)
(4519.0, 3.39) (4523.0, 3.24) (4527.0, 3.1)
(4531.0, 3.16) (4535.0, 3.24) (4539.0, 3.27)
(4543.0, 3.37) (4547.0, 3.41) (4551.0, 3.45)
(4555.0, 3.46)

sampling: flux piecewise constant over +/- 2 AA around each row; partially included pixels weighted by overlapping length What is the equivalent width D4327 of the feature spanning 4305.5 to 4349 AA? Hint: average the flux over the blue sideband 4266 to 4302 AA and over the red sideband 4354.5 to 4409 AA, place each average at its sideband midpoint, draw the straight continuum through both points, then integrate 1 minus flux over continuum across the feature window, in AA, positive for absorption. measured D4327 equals -2.23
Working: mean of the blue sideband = 2.24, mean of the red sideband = 2.86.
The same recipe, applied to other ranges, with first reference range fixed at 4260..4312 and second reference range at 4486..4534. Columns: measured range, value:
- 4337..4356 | -2.5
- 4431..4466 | -0.7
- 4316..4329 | -1.8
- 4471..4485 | -1.1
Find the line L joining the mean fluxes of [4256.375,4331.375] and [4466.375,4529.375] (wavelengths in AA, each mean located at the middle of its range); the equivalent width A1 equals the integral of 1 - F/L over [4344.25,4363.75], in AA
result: -2.20 AA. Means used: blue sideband 2.35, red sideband 3.4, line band 2.96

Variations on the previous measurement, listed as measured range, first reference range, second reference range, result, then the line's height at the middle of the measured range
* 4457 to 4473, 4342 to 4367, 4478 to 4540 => 0.5 AA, 3.26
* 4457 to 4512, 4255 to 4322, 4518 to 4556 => -5.0 AA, 3.09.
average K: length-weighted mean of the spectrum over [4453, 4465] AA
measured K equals 3.09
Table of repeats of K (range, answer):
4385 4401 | 2.75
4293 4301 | 2.08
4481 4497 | 3.36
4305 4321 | 2.34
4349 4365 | 2.99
